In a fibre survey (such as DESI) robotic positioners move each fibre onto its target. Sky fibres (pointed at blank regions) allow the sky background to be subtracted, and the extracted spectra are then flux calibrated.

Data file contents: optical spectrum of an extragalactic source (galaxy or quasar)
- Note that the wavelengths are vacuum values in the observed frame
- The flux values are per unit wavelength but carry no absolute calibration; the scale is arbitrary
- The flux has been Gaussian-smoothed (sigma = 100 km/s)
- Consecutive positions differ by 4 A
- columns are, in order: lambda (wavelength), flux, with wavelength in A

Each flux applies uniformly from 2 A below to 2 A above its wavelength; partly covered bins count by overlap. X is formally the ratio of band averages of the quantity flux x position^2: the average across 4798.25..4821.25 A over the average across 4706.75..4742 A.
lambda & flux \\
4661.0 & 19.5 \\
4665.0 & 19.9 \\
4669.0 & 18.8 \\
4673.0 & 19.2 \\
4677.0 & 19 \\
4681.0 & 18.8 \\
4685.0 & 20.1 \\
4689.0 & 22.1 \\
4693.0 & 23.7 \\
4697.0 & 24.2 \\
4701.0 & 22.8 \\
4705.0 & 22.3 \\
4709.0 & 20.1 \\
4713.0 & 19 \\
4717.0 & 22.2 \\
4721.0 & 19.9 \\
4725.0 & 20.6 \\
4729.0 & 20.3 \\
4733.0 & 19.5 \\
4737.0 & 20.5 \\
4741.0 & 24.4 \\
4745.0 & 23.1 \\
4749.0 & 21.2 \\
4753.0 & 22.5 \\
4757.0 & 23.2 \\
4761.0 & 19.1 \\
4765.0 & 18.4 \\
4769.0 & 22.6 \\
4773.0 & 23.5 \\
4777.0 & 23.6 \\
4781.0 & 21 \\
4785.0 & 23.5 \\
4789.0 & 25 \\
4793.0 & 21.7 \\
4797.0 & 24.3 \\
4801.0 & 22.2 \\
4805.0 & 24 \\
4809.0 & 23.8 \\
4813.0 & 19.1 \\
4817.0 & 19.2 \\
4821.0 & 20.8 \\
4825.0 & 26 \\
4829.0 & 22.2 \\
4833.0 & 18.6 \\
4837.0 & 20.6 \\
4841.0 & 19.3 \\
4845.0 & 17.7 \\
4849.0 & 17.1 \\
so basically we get 1.09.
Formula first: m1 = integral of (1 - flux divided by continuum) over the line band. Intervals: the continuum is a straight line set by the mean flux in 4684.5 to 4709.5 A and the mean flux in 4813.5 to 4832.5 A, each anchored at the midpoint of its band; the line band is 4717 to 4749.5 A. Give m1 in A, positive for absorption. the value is 1.4 A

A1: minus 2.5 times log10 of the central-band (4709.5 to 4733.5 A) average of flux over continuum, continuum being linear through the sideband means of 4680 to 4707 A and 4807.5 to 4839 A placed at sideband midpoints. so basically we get 0.08 mag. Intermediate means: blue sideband 22.1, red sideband 21.2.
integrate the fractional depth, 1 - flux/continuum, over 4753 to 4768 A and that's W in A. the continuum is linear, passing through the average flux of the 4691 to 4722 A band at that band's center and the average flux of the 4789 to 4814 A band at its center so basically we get 1.1 A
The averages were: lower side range 21.8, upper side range 22.9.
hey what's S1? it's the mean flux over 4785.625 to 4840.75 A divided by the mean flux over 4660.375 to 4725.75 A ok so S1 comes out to 1.06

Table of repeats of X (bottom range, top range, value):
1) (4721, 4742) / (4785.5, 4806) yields 1.16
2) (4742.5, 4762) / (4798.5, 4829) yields 1.03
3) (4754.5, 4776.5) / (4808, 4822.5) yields 0.97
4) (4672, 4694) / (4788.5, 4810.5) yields 1.20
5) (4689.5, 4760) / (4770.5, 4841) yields 1.06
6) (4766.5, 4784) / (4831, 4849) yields 0.86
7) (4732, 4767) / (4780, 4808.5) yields 1.11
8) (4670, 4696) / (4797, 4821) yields 1.12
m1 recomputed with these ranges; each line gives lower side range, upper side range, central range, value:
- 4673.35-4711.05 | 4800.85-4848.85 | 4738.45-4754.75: -1.2 A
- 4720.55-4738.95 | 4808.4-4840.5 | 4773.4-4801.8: -3.2 A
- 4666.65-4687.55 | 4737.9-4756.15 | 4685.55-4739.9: -1.0 A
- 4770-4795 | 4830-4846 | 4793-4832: -2.3 A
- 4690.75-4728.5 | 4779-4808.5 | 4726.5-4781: 1.8 A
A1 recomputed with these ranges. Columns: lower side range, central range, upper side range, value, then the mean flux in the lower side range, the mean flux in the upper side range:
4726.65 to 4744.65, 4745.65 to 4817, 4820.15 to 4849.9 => -0.07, 21.3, 20.4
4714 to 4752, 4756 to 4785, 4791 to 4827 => 0.01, 21.3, 22.3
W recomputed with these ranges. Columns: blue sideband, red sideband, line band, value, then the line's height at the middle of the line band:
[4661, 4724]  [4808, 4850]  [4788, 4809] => -3.0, 20.5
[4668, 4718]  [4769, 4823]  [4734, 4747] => -0.5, 21.6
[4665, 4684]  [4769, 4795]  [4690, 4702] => -2.2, 19.9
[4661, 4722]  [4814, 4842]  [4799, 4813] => -1.2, 20.9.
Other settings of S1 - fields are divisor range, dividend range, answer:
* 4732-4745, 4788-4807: 1.07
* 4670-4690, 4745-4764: 1.09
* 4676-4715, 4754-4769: 0.97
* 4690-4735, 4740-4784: 1.03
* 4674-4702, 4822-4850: 0.95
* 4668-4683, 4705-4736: 1.07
